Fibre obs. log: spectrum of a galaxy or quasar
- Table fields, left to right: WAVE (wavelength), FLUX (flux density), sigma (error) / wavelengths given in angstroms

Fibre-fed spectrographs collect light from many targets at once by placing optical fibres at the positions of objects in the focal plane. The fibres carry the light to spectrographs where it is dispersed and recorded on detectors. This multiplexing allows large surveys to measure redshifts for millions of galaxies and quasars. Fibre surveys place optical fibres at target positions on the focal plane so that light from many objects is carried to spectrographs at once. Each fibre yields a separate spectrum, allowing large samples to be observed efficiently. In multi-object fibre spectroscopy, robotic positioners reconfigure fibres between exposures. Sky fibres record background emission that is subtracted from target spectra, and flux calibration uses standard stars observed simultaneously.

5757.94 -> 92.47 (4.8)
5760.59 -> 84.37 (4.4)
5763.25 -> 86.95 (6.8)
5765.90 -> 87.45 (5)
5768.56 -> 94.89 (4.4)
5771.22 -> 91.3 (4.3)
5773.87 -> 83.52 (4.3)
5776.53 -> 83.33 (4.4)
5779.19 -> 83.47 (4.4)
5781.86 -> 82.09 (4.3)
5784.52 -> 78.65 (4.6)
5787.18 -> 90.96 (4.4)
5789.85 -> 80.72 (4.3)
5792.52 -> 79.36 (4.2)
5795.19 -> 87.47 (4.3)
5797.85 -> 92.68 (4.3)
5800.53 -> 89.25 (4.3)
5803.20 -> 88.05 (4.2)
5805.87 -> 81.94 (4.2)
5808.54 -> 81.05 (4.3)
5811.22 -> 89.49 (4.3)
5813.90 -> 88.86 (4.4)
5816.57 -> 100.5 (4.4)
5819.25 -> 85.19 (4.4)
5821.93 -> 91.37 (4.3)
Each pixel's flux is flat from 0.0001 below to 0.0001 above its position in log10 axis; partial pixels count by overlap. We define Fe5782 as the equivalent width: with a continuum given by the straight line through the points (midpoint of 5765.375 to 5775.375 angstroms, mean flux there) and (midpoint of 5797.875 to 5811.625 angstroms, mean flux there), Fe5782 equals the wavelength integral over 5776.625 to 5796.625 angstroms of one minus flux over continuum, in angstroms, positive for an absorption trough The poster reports 1.05 angstroms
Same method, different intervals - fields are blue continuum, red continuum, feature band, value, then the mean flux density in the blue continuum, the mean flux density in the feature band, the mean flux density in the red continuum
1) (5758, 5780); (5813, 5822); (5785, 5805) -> 0.72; 87.3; 86.5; 91.7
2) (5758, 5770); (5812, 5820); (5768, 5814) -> 2.38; 88.8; 85.7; 91.9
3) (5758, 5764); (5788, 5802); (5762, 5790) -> 0.19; 86.9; 86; 86.1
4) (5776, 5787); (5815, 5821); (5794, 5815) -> 0.39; 82.7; 87.3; 92.7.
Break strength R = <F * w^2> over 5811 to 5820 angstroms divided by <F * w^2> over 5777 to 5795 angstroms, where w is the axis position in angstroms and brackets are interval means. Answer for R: 1.12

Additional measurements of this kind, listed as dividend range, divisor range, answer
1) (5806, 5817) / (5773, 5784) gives 1.08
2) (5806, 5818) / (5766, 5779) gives 1.03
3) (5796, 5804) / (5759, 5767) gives 1.05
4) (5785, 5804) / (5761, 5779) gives 1.00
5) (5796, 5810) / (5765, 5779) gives 1.00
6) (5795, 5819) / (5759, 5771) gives 1.01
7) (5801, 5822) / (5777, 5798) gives 1.06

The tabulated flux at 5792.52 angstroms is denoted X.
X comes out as 79.36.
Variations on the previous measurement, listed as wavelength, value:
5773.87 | 83.52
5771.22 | 91.3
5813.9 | 88.86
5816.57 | 100.5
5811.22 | 89.49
